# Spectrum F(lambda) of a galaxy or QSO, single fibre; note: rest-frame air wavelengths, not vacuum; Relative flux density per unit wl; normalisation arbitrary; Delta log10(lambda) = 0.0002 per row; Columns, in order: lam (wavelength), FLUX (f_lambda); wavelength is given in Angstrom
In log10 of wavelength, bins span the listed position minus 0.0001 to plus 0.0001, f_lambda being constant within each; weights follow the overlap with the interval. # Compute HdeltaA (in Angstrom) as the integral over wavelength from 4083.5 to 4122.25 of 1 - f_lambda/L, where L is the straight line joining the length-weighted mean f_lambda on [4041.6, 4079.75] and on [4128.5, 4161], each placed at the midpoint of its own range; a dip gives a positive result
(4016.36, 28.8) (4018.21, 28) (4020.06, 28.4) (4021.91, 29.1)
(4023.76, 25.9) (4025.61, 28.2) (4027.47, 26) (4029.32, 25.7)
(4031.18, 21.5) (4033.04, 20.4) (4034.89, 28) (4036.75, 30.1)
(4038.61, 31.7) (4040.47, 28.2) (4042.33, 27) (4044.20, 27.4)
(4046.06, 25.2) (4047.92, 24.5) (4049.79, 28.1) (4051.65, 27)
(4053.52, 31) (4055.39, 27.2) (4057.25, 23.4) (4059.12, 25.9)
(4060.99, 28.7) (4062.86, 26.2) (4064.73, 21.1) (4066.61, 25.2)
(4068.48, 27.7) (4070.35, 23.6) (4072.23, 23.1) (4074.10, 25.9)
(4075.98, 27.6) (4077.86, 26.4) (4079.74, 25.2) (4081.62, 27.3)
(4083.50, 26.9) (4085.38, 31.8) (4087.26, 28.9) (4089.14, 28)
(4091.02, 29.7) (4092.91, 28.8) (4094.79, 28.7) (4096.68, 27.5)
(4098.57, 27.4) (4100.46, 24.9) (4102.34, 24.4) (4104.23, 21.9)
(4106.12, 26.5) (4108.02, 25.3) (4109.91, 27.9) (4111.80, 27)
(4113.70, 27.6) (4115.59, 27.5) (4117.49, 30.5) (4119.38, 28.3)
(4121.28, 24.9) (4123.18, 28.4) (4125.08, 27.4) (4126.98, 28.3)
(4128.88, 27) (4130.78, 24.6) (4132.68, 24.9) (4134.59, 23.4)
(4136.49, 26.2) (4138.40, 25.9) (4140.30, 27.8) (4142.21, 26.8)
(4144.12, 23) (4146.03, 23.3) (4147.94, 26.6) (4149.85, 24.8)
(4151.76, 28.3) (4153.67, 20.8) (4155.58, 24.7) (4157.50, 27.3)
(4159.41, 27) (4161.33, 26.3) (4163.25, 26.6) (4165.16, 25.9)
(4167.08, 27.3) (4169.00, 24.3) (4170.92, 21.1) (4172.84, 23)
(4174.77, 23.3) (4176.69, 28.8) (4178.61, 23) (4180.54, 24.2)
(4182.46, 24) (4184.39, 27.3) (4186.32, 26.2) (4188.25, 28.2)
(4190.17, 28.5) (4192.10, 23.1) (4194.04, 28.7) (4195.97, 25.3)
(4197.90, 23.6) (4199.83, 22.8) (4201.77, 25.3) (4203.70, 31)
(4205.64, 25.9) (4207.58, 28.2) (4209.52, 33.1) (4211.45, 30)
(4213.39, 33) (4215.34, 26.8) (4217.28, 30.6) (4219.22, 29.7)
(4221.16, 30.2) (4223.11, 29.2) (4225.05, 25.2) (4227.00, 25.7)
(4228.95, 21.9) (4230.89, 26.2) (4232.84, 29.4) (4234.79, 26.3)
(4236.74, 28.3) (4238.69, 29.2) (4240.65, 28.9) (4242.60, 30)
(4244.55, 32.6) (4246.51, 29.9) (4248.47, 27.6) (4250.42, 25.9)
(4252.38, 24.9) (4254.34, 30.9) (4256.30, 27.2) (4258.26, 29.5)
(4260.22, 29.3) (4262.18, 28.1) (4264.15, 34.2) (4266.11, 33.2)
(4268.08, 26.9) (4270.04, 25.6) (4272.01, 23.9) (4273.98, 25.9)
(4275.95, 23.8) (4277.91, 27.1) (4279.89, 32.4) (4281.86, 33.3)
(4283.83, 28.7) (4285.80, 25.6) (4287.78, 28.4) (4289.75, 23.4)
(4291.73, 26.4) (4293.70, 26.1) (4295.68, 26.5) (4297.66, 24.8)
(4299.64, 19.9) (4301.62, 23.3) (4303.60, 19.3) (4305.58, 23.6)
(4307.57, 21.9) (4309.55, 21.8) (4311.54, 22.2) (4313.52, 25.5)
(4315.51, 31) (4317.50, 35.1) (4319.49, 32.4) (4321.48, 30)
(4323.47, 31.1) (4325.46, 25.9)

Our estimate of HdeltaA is -2.4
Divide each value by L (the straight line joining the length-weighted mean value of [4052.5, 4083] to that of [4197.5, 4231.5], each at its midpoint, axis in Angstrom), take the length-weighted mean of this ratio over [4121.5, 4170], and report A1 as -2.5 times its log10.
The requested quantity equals 0.04 mag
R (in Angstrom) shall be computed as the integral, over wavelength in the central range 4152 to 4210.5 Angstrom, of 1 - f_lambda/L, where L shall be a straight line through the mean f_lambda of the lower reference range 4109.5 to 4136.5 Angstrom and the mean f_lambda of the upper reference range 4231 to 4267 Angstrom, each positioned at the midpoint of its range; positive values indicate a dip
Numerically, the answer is 4.4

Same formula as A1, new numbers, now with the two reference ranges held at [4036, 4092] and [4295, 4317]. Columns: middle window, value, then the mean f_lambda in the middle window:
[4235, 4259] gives -0.165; 28.7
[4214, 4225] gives -0.166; 29.1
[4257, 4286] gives -0.176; 28.6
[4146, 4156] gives 0.041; 24.9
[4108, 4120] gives -0.063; 27.9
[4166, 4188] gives 0.027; 24.9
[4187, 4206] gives -0.042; 26.3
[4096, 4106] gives 0.052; 25.3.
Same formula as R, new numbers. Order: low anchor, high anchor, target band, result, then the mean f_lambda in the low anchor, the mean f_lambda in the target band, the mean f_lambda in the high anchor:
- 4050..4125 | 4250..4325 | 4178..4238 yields -0.4 Angstrom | 26.8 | 27.2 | 27.1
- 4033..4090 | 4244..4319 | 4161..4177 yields 1.1 Angstrom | 26.8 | 25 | 27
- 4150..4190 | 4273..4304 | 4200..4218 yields -2.4 Angstrom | 25.4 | 29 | 26.1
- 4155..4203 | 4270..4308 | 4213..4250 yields -4.1 Angstrom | 25.5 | 28.3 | 25.5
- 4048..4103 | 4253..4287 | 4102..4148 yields 1.7 Angstrom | 26.8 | 26.2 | 28.5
